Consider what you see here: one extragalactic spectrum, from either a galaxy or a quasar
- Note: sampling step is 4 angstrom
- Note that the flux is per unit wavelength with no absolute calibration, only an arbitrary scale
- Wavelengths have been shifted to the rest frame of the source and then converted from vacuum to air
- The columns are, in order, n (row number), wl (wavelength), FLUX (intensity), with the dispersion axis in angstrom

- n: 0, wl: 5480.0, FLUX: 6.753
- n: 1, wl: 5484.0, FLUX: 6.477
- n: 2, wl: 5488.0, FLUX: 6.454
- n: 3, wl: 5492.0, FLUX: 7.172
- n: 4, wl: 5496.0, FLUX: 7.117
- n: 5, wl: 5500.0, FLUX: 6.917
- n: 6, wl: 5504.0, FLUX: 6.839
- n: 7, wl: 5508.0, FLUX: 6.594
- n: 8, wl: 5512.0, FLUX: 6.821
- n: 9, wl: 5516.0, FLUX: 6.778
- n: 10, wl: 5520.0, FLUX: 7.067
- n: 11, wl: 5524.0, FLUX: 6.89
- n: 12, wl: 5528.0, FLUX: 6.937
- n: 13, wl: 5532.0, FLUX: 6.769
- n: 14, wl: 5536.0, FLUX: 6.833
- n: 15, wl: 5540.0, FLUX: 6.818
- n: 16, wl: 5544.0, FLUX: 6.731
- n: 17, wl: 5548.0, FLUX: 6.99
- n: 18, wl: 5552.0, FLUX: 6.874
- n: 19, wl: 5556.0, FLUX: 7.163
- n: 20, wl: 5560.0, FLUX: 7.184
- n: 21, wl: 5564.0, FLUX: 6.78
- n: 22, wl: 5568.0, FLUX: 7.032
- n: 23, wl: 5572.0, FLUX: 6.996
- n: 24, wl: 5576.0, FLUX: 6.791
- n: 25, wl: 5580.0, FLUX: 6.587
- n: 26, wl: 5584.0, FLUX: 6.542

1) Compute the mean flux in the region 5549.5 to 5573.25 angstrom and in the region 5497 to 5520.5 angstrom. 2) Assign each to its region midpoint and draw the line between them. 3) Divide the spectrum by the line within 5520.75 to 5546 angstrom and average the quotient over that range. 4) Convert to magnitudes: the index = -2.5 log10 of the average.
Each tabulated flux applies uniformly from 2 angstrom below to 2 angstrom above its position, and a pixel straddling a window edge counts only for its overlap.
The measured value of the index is 0.01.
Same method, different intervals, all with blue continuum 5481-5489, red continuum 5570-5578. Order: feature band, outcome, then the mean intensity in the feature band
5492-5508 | -0.06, 6.94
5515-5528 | -0.04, 6.93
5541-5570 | -0.02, 6.96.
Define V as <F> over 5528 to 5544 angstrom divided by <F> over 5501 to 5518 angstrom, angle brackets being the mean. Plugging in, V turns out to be 1.0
